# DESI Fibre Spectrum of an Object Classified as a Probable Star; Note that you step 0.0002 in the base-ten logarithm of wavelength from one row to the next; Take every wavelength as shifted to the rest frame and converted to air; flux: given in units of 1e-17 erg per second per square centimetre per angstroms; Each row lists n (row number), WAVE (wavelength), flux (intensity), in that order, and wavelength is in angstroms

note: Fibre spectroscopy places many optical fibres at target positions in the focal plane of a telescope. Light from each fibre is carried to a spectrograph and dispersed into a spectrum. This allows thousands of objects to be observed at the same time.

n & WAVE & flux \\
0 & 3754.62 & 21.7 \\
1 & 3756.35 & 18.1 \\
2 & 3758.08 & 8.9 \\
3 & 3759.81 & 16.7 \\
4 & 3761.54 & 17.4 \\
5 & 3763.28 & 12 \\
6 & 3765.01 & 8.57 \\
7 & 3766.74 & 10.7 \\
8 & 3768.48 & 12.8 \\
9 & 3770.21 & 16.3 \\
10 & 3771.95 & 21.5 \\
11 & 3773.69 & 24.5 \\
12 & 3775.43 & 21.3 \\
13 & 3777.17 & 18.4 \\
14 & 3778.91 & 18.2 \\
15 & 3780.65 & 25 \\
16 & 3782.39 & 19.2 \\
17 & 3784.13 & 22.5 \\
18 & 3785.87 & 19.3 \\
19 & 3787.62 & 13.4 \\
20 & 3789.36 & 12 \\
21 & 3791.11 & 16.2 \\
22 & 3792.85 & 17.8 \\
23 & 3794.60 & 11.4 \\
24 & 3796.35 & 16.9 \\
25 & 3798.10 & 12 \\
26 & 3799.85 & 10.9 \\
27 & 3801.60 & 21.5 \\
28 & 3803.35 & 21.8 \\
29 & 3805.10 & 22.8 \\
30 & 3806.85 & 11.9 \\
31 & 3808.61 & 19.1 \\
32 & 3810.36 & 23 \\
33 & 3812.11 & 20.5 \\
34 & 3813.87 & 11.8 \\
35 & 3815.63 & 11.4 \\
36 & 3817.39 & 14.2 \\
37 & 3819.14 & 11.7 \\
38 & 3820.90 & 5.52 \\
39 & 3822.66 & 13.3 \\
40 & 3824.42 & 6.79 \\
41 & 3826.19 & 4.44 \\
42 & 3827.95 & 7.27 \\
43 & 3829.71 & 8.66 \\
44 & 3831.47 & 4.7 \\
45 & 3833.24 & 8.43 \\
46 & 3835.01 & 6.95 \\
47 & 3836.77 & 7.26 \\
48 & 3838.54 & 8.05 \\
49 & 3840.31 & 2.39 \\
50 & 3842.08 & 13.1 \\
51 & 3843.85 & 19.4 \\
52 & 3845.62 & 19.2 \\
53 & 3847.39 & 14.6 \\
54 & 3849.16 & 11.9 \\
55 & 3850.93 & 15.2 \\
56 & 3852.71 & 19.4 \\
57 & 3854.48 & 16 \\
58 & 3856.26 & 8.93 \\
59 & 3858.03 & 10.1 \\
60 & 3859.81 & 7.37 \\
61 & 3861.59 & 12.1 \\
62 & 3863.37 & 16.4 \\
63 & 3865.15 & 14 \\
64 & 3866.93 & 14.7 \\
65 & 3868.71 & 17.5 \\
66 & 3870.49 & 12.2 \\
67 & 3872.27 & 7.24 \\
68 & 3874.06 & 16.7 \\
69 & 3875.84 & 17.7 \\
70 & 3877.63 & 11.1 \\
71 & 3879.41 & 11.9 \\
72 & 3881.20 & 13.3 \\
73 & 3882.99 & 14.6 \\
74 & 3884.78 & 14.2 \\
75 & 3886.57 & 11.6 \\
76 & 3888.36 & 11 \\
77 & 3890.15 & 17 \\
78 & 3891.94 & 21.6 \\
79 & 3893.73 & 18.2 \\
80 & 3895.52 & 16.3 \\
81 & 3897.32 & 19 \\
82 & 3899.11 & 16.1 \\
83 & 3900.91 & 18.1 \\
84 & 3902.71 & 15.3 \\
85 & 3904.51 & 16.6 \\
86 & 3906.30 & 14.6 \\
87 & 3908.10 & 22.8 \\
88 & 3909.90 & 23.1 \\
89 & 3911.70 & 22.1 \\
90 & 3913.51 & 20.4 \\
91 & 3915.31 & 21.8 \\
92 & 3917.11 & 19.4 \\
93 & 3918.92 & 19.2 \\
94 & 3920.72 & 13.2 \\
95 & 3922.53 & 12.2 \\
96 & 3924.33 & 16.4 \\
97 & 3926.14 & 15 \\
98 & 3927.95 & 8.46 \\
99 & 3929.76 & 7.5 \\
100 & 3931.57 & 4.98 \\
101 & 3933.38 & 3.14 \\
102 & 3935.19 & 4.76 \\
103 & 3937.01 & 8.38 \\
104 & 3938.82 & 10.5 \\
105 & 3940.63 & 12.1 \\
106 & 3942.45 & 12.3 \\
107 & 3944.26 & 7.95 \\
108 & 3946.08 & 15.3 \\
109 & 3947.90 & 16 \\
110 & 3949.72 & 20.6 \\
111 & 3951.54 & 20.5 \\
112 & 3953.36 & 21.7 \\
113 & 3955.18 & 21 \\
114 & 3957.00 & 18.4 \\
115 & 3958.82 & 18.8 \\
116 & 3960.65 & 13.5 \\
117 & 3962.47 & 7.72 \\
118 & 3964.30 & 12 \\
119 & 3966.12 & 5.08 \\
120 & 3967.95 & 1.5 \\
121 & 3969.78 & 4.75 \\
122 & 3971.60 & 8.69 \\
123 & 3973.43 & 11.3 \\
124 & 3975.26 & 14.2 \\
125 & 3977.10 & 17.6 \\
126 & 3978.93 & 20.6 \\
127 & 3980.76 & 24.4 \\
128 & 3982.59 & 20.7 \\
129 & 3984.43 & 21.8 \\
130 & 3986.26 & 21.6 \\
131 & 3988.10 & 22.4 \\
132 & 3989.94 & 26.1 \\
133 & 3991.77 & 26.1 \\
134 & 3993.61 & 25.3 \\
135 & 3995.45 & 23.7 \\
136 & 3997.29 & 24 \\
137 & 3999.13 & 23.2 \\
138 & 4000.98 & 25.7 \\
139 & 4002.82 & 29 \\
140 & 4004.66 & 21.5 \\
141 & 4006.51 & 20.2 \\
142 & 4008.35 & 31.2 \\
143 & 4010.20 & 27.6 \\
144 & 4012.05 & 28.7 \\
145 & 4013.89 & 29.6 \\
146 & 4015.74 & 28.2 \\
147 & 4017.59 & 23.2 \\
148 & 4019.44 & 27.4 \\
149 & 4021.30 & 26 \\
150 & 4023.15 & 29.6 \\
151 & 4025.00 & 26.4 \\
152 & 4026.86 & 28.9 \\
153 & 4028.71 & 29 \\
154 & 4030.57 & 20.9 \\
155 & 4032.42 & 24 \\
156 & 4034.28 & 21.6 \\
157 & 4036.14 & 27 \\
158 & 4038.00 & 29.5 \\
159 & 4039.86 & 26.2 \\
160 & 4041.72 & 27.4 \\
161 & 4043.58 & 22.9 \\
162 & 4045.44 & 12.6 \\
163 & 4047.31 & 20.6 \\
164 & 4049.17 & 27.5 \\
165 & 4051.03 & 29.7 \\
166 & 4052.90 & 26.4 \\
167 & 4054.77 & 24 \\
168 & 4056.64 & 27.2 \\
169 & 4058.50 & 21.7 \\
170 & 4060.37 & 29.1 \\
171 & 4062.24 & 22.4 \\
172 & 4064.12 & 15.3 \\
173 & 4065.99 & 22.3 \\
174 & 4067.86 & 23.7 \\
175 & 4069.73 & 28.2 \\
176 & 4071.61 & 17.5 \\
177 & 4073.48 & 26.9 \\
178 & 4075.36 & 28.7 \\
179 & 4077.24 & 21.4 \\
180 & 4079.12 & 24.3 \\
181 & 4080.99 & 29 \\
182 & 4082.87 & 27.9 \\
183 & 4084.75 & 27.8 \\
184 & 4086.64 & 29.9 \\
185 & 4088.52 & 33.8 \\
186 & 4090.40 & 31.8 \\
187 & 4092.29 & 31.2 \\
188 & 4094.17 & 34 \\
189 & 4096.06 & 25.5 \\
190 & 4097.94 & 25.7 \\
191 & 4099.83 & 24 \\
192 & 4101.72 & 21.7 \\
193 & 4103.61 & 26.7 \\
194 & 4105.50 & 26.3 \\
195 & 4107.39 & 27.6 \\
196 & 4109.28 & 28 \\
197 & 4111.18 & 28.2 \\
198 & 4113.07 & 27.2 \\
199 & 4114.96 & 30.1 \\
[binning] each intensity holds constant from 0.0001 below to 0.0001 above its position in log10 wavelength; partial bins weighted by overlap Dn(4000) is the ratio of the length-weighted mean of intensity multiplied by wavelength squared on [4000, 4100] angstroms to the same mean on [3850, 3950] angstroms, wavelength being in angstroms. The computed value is 1.96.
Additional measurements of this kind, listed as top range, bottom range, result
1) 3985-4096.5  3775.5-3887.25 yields 2.08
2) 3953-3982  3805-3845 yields 1.32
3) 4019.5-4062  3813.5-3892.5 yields 2.31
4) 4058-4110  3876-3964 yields 1.90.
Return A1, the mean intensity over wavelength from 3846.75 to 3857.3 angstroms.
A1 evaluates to 14.3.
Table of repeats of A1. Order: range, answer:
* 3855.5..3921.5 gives 15.6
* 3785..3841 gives 12.6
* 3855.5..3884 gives 12.9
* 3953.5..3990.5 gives 15.6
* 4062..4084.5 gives 24.1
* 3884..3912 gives 17.3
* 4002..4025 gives 26.8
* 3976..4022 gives 24.6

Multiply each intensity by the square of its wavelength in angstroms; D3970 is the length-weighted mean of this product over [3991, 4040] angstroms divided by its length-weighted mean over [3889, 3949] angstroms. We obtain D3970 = 1.85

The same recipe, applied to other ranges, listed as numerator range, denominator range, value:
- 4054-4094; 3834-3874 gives 2.33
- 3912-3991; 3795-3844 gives 1.28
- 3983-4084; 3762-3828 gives 1.82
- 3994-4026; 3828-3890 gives 2.30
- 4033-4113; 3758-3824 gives 1.85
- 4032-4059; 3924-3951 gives 2.38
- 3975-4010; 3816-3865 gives 2.31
